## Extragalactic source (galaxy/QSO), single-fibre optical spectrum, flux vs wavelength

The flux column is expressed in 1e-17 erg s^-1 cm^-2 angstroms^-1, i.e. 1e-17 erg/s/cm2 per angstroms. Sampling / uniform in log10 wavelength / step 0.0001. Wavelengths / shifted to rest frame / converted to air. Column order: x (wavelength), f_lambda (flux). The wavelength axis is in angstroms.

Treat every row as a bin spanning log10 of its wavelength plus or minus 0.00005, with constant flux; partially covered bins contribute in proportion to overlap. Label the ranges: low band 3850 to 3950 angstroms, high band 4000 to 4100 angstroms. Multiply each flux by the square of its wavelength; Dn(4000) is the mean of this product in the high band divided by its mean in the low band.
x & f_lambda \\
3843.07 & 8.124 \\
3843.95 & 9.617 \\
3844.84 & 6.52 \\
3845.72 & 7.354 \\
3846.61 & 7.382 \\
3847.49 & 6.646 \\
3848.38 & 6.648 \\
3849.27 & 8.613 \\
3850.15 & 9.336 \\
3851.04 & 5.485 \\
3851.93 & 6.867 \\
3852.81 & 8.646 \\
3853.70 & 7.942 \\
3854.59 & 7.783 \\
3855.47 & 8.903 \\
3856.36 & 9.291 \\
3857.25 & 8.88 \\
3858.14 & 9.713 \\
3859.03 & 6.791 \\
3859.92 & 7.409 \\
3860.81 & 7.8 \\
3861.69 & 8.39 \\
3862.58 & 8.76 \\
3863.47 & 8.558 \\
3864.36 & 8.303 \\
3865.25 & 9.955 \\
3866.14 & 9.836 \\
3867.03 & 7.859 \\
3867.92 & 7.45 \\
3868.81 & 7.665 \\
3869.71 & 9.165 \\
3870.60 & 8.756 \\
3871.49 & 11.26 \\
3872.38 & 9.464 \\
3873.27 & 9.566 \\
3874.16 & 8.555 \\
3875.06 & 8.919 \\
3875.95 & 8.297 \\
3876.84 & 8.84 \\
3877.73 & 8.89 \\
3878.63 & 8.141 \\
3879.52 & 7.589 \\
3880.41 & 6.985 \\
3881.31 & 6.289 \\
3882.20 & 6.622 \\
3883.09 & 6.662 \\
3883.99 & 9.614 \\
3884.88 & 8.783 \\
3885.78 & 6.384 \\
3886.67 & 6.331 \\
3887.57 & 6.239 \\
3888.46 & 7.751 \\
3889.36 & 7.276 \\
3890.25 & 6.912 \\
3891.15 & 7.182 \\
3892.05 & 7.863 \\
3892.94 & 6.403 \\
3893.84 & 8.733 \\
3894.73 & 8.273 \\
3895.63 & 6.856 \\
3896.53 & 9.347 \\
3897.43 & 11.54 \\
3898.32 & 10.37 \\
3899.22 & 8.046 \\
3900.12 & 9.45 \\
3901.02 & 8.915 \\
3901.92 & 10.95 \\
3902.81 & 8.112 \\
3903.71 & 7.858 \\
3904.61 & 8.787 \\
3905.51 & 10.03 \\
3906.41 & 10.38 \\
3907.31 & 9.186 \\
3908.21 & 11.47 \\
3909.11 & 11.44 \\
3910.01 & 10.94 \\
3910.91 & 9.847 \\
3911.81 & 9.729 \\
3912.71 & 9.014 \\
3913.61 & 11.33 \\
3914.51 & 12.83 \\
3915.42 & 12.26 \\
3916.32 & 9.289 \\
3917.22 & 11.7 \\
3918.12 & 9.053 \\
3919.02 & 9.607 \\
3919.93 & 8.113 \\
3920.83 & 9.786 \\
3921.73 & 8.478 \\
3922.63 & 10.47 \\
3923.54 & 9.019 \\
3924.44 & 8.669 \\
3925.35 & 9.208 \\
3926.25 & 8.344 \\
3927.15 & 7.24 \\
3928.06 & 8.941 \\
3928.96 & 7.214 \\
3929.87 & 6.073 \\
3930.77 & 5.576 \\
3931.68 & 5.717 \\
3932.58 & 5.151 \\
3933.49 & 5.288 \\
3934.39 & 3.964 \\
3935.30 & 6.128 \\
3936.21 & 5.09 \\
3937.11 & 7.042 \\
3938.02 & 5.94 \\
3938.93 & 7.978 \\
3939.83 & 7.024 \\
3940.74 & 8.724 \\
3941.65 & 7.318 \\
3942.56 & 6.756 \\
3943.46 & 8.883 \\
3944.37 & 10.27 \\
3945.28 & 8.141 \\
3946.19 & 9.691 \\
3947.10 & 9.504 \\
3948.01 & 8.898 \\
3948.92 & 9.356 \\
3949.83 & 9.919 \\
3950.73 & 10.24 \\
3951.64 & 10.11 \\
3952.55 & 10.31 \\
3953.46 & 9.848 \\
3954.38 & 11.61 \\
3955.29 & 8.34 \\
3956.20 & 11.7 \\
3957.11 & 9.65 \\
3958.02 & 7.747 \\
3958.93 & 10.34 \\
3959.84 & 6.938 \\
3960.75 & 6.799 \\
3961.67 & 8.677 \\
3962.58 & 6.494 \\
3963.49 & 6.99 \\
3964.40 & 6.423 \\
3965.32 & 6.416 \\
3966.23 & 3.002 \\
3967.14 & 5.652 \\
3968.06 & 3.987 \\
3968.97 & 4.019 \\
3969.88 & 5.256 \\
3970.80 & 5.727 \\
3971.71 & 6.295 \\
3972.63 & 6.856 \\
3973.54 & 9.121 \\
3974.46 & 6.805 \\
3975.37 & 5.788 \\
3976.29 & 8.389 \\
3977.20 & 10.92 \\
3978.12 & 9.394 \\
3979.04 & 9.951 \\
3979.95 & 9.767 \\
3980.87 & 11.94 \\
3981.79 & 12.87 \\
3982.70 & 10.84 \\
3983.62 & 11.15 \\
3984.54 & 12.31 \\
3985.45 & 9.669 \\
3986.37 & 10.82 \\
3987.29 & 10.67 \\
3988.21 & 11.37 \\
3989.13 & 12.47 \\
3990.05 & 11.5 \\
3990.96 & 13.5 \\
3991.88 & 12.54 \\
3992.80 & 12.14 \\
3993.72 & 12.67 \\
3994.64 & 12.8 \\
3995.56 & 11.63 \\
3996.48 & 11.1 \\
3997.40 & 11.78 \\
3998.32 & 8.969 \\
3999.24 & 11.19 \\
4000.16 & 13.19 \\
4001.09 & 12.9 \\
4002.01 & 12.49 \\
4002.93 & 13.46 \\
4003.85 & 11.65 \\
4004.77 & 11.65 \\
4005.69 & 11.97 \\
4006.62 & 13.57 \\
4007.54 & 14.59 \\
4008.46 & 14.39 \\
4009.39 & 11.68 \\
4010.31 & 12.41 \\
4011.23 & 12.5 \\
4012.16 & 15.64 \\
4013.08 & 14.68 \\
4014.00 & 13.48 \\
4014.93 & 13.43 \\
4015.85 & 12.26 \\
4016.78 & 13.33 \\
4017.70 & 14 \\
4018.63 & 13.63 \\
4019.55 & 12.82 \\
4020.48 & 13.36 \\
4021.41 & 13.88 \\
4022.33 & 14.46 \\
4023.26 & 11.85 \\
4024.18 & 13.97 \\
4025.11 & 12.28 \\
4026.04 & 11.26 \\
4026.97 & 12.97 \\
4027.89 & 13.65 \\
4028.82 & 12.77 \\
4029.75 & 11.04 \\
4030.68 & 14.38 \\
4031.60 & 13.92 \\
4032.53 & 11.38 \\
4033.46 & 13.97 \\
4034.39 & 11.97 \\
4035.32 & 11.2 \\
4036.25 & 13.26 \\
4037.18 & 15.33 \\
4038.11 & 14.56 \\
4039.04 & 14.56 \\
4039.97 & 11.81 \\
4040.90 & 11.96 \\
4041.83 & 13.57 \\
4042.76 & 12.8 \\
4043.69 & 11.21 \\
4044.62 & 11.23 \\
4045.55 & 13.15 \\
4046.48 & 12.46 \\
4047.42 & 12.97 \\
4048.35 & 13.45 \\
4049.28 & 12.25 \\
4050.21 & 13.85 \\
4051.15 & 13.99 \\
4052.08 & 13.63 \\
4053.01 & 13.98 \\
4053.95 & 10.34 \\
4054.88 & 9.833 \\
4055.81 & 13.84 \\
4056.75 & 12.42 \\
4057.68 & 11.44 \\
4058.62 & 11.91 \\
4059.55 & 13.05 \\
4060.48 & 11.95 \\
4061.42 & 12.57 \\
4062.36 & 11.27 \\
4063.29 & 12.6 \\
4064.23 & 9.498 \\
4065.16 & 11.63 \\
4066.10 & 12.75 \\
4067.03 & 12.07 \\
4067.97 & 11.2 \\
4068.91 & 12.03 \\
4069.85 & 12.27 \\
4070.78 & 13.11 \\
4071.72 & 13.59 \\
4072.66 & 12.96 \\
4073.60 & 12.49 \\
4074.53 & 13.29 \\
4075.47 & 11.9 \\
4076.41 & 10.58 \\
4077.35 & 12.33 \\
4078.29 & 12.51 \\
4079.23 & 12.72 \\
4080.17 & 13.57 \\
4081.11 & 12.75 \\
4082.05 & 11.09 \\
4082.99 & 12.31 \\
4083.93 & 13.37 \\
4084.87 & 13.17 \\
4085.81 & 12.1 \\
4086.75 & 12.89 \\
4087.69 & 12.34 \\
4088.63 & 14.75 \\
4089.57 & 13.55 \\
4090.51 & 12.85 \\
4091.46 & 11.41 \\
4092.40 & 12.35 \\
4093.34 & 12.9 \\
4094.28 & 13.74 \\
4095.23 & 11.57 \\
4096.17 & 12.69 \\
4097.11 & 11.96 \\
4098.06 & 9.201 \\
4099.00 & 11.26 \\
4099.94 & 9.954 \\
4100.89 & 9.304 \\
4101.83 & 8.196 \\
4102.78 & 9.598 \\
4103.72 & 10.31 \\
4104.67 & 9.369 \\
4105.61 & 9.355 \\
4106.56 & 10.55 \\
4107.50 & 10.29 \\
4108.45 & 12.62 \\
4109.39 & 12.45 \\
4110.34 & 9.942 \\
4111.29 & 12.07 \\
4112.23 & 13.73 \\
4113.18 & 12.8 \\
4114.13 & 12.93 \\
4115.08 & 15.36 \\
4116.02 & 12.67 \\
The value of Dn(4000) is 1.62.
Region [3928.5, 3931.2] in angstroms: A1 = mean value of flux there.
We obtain 6.32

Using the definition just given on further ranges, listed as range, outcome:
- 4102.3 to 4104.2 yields 9.92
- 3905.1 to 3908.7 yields 10.3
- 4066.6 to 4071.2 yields 12.1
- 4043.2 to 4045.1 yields 11.3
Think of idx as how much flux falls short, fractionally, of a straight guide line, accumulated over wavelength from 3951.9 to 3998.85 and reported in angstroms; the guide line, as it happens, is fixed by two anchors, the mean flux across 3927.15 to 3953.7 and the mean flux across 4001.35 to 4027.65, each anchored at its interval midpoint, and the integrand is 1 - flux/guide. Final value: 4.8 angstroms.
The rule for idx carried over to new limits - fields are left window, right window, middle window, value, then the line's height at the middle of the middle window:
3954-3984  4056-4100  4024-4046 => -4.6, 10.6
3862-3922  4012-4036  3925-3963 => 9.1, 10.5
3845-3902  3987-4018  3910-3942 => 5.4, 9.97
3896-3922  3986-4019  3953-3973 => 7.3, 11.4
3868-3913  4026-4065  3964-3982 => 5.7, 10.7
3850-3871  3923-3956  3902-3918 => -4.2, 8.12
